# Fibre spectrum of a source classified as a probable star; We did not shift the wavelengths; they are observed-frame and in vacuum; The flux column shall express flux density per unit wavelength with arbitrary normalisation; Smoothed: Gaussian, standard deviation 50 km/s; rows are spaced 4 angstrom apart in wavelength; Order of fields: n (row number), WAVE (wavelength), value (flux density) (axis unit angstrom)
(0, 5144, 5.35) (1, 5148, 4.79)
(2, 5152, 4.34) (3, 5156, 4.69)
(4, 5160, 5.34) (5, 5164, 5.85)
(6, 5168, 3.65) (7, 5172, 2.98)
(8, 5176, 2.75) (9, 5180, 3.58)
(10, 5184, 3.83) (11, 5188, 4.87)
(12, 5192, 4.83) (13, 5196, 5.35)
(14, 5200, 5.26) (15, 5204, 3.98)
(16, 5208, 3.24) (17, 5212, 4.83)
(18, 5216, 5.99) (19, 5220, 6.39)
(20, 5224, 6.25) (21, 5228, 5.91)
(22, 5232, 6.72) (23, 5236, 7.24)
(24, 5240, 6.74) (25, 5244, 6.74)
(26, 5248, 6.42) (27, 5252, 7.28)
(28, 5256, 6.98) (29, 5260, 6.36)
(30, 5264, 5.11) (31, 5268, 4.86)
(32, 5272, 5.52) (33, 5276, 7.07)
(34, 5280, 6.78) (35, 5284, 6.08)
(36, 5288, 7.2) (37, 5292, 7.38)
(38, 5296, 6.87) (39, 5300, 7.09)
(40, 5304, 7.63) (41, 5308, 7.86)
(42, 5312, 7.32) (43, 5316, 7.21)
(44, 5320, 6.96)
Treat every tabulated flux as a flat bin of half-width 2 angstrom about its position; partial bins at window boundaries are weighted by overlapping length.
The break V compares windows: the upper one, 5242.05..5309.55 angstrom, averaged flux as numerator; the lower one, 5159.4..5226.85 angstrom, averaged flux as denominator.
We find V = 1.43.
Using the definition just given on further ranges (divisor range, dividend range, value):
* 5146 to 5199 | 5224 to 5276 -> 1.45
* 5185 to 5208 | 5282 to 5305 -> 1.50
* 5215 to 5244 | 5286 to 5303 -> 1.10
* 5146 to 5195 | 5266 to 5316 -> 1.58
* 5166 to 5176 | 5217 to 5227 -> 1.95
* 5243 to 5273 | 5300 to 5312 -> 1.23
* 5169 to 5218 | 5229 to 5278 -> 1.50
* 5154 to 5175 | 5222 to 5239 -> 1.48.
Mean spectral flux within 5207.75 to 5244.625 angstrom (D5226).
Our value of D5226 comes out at 6.11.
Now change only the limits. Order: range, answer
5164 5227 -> 4.58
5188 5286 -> 5.89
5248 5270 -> 6.15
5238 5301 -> 6.52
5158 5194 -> 4.19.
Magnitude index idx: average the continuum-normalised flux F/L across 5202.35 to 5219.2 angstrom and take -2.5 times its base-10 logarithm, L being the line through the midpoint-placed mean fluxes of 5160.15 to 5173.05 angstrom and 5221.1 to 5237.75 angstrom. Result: 0.26 mag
